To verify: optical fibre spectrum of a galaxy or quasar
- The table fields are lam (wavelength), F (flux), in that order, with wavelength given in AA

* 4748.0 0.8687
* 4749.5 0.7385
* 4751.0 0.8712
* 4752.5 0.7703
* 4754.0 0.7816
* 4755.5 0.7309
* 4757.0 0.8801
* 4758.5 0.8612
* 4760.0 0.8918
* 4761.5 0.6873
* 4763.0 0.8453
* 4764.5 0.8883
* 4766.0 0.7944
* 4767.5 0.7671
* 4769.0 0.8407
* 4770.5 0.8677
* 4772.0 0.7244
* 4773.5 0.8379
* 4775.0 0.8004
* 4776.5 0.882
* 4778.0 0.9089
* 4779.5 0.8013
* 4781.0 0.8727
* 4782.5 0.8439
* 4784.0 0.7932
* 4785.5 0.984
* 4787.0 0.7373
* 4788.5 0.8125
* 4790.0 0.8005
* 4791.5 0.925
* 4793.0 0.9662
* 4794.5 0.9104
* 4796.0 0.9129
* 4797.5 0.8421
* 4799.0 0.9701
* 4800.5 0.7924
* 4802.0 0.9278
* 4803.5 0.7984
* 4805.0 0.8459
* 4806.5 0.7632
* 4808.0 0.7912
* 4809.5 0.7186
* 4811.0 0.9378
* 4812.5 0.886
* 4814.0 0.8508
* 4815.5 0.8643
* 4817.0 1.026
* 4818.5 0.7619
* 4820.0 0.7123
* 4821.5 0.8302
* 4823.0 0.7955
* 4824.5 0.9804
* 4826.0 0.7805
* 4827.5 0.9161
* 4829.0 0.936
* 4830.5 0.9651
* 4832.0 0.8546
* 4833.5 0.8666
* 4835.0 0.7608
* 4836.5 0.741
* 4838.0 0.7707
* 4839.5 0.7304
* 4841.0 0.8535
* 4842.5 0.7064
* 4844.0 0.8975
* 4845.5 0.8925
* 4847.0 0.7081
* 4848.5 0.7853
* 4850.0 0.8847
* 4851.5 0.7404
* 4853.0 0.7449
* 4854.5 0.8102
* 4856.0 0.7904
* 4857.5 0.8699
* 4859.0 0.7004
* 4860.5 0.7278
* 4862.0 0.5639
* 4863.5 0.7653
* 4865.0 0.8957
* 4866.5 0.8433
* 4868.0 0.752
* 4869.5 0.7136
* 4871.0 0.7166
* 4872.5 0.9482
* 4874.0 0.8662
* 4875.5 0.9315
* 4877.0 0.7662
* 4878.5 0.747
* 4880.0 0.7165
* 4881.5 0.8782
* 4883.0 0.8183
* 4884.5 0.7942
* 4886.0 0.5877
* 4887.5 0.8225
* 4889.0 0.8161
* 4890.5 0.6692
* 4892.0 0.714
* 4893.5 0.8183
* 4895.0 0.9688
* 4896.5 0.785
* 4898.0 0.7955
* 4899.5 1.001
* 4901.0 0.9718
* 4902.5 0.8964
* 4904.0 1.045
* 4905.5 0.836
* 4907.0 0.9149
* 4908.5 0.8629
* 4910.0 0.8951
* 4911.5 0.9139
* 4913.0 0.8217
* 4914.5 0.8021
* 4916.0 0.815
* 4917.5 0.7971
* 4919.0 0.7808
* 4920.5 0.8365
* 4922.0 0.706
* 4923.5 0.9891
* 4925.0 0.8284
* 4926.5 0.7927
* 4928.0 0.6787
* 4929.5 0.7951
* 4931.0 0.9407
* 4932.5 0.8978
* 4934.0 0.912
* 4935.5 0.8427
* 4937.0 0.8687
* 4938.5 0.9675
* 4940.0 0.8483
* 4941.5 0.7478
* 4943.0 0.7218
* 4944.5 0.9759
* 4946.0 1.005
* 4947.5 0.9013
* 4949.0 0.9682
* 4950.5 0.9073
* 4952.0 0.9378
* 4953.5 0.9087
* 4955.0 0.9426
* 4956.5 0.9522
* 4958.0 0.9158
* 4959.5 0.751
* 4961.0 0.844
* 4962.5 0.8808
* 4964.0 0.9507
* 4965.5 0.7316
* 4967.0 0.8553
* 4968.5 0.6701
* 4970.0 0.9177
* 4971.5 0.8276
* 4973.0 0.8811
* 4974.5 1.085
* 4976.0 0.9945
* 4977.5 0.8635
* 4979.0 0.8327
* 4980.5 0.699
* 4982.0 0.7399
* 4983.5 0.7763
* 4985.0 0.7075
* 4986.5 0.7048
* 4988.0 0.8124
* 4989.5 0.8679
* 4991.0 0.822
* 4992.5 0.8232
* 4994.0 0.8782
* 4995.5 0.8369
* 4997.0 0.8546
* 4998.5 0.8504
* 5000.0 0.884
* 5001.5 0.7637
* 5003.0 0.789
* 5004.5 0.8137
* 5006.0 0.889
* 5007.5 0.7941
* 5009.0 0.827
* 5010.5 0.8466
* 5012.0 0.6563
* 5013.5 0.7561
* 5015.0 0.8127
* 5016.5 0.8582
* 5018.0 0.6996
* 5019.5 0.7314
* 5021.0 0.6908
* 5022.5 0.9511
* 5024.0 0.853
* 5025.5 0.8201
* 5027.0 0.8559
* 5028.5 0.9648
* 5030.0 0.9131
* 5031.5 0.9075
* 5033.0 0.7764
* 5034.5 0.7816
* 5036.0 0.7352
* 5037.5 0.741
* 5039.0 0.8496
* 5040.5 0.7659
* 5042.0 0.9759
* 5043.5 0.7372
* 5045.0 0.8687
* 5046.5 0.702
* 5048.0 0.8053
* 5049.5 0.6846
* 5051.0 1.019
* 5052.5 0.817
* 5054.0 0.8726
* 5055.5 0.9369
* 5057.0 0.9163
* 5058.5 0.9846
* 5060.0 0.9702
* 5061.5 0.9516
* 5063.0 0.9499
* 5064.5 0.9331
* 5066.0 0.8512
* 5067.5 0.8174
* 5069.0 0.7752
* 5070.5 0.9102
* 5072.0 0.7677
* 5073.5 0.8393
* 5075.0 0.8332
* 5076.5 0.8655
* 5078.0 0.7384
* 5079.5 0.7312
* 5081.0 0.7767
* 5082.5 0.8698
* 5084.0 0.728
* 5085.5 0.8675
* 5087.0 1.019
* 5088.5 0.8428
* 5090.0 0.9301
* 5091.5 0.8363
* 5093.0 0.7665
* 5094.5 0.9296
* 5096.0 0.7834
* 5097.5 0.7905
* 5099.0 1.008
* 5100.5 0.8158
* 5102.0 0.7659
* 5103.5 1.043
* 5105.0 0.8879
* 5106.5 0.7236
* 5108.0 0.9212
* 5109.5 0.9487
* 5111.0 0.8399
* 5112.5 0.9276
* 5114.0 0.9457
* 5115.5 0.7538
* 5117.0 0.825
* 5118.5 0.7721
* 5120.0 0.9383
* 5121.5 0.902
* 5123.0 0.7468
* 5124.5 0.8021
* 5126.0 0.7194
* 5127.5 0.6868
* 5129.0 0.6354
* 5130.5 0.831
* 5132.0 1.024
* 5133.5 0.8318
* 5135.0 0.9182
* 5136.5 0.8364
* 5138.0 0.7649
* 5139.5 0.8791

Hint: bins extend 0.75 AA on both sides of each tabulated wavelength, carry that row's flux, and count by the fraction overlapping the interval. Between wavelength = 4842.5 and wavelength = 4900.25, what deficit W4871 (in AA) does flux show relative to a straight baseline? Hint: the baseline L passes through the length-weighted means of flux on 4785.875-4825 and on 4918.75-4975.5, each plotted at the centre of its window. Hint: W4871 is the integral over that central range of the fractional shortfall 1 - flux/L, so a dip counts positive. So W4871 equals 4.39 AA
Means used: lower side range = 0.853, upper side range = 0.869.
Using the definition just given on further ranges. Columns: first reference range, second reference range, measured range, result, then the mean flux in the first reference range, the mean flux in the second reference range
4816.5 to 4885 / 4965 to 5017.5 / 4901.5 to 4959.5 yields -4.0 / 0.809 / 0.82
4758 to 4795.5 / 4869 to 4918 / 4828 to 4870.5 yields 2.1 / 0.842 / 0.832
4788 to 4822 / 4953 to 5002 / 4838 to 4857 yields 1.3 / 0.855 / 0.843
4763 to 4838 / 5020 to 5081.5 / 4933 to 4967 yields -1.6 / 0.848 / 0.845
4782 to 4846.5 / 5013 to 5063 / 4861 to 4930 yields 2.2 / 0.847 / 0.842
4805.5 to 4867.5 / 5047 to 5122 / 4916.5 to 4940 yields -0.3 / 0.815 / 0.862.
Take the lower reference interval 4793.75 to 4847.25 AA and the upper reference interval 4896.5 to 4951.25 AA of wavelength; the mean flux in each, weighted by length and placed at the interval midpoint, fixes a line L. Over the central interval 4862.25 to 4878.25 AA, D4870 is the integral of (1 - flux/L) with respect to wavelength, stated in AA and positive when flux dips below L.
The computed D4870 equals 0.85 AA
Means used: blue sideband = 0.843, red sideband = 0.868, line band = 0.81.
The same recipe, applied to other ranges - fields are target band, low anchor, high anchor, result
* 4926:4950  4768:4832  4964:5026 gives -1.13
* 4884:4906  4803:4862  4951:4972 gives 0.13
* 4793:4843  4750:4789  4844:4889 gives -2.36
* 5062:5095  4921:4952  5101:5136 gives 0.13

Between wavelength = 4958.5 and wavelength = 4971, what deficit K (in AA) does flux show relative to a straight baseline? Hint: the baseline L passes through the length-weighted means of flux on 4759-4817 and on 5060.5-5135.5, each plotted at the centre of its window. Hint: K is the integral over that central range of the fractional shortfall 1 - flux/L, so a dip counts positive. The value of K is 0.3 AA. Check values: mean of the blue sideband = 0.847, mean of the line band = 0.827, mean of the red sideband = 0.847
